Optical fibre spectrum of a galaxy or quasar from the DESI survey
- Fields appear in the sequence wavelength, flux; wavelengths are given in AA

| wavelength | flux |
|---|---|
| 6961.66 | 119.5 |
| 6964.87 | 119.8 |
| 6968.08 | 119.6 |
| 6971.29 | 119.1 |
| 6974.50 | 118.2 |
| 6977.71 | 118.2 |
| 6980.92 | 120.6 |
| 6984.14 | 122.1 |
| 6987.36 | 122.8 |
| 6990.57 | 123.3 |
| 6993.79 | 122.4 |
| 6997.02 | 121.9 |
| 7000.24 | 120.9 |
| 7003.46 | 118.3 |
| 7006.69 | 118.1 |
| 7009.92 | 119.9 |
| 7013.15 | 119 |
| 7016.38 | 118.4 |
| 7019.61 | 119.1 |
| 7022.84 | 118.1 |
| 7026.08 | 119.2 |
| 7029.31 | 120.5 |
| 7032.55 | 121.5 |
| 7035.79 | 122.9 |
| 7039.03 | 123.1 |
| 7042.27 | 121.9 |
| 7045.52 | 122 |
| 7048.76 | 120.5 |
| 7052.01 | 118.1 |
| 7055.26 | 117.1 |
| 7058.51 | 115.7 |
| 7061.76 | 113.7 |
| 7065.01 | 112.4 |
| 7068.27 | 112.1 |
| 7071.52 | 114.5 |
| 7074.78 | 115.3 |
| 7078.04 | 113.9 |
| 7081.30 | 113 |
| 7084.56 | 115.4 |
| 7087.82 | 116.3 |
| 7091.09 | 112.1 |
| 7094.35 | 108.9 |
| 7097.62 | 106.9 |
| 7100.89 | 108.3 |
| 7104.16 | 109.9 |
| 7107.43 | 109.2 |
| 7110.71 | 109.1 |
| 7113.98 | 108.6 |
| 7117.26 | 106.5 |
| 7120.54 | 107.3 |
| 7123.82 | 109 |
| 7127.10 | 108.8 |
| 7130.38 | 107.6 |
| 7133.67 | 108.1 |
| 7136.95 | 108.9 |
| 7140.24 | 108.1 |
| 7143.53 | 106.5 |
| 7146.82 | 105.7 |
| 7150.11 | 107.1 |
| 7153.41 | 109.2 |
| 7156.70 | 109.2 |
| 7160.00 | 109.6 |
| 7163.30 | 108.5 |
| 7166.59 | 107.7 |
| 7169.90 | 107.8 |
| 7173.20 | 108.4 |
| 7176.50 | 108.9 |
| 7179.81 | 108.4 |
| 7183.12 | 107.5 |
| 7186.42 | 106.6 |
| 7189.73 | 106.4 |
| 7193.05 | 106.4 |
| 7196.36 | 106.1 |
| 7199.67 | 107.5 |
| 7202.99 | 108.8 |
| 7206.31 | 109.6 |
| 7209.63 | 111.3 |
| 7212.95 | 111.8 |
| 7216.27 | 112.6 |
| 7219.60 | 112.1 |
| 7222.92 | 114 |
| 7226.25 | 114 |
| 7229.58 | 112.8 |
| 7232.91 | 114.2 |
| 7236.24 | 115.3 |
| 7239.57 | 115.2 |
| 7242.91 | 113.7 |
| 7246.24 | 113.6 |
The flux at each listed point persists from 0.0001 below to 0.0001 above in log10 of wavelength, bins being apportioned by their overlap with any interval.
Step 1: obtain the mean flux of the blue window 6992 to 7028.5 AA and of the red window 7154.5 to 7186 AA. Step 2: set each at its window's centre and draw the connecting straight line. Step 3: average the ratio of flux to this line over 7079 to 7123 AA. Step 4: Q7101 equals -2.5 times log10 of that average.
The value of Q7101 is 0.03 mag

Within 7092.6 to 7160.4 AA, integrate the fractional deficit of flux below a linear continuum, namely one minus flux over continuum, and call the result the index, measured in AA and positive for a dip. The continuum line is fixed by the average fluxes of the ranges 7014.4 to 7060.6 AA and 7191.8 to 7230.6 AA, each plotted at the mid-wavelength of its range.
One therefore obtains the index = 4.1 AA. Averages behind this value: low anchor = 120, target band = 108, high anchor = 111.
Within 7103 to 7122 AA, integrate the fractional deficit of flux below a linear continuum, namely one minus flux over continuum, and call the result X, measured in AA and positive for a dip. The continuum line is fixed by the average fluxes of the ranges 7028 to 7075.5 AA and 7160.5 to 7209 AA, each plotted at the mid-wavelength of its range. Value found 0.8 AA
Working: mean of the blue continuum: 118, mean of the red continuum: 108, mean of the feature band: 108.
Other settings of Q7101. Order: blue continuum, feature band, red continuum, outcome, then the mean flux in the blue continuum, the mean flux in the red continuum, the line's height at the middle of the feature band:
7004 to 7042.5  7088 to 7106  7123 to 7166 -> 0.03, 120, 108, 113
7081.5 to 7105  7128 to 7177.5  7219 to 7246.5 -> 0.04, 111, 114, 112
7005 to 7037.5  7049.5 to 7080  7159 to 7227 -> 0.02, 120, 109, 117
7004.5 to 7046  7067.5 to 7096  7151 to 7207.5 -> 0.02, 120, 108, 116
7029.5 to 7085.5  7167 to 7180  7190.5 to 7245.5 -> 0.05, 117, 112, 113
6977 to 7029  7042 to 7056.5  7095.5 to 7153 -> -0.04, 120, 108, 116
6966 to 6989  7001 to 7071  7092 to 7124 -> -0.03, 120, 108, 115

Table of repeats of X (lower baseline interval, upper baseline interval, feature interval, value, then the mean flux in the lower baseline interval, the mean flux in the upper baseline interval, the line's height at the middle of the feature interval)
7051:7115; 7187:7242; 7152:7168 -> 0.4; 113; 111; 112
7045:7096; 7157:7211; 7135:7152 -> 0.5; 115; 108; 111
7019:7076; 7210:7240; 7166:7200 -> 2.1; 118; 113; 115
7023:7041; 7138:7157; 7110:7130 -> 0.5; 121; 108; 111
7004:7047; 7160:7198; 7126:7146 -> 0.6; 120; 108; 111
